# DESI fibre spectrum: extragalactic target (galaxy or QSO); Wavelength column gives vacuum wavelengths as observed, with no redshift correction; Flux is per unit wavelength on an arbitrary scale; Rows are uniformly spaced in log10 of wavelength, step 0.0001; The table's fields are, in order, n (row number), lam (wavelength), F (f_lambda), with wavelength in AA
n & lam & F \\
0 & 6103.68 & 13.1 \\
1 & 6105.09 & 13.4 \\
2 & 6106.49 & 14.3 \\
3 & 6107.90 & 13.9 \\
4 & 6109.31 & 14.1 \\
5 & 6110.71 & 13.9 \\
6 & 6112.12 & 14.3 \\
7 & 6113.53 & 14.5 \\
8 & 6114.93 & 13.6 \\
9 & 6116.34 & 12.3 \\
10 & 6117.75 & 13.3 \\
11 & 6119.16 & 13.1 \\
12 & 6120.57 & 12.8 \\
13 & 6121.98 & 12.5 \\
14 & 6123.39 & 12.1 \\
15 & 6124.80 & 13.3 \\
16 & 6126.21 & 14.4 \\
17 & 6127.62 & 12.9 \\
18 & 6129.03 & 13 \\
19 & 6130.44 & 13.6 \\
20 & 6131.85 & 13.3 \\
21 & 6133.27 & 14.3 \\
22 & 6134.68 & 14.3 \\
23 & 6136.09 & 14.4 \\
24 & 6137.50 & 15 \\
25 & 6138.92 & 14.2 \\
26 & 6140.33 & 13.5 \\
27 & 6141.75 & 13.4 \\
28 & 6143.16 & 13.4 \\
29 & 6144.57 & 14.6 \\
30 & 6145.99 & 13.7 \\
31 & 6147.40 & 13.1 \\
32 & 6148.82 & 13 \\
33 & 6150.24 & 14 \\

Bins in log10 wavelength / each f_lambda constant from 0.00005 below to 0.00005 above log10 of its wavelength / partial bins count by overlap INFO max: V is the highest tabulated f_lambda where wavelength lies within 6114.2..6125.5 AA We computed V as 13.6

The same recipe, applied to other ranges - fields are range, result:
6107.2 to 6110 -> 14.1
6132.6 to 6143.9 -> 15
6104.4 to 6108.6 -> 14.3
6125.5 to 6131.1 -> 14.4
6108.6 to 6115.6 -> 14.5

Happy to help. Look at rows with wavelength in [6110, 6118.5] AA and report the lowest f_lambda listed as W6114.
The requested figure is 12.3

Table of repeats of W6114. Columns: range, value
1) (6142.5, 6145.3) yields 13.4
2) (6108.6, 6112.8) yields 13.9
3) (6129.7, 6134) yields 13.3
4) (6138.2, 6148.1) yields 13.1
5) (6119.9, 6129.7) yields 12.1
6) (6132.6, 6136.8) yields 14.3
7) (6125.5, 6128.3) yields 12.9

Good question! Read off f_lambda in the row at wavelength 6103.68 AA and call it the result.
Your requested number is 13.1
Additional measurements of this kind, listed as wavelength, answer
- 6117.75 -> 13.3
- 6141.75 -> 13.4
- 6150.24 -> 14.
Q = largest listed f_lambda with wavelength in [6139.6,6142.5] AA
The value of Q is 13.5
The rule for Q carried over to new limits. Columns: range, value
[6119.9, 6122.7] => 12.8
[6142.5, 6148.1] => 14.6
